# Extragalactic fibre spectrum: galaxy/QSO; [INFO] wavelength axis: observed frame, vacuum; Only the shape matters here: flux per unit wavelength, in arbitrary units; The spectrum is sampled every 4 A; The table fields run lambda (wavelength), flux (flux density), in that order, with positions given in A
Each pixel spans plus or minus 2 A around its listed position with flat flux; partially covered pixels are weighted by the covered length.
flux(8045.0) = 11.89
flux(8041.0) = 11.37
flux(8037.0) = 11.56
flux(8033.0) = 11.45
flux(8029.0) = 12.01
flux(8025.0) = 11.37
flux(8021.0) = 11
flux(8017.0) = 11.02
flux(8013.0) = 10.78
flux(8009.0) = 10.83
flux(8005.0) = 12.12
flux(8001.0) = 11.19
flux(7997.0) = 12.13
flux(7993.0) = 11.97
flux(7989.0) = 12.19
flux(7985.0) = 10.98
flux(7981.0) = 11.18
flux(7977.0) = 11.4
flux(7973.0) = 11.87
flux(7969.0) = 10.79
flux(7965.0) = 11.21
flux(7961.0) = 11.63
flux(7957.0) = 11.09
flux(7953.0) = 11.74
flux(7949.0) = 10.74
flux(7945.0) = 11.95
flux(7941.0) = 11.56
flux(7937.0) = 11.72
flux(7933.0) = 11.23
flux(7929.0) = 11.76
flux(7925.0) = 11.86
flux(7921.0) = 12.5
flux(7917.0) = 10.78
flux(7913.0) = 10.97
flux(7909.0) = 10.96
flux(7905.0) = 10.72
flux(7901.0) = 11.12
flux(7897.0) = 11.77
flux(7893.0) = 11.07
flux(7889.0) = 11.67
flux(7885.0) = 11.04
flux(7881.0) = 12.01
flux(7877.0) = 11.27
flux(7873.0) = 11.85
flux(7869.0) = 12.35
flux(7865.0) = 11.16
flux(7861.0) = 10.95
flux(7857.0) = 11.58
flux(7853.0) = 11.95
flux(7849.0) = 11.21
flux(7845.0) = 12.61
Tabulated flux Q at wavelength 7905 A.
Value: 10.72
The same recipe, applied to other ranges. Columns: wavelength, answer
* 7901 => 11.12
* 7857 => 11.58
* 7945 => 11.95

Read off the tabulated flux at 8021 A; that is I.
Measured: 11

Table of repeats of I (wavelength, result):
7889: 11.67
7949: 10.74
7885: 11.04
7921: 12.5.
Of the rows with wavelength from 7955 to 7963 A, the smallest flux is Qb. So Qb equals 11.09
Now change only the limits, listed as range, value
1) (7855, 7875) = 10.95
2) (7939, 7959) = 10.74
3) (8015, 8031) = 11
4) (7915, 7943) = 10.78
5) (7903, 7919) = 10.72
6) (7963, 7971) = 10.79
